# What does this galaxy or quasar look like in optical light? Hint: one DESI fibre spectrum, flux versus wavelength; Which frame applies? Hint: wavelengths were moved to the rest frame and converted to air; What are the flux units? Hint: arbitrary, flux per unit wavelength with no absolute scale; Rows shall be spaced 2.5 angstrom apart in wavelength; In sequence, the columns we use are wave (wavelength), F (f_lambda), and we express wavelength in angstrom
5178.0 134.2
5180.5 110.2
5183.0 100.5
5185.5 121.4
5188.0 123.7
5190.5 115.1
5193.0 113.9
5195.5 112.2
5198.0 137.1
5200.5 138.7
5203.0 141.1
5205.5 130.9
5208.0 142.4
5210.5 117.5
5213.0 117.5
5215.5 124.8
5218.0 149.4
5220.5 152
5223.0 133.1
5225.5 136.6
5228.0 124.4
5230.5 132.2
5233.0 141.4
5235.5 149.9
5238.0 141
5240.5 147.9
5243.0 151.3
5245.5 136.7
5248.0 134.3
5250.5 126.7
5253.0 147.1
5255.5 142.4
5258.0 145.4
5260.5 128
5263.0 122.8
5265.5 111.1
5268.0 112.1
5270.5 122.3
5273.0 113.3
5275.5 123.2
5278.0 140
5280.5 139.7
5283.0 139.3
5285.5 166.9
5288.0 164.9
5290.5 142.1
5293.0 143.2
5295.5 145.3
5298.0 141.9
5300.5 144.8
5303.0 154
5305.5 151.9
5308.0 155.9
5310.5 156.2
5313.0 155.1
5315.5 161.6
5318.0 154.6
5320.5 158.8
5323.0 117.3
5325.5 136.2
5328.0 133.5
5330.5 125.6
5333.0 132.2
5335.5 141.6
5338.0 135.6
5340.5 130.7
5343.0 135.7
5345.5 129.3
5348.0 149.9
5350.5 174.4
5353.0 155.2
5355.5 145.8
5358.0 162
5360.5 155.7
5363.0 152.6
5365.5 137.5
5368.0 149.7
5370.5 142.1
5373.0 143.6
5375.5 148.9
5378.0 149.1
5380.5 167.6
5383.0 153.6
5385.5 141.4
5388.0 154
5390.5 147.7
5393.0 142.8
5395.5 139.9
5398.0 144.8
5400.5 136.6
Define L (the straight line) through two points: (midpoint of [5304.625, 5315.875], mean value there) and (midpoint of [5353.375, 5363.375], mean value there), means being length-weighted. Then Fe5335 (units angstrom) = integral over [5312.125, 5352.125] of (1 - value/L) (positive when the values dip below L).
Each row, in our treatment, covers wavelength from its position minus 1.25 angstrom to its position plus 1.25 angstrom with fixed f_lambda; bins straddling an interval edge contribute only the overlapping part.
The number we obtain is 3.38 angstrom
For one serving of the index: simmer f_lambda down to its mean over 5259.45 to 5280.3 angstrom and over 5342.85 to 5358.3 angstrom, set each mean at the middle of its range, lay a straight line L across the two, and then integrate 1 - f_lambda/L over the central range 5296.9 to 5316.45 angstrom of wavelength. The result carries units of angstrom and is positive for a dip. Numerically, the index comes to -2.5 angstrom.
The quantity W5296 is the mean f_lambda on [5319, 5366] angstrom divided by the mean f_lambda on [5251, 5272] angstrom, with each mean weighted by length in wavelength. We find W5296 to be 1.1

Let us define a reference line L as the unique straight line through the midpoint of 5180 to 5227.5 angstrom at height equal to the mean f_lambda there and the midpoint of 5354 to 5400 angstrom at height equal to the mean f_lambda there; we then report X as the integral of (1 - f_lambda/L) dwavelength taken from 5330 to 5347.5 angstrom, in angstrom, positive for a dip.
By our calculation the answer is 1.21 angstrom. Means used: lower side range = 127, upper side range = 149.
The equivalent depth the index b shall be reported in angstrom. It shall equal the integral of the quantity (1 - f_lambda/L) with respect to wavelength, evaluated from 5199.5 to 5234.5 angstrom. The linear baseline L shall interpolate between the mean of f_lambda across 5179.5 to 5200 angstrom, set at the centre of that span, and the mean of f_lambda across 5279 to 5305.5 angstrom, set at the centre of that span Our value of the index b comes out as -2.4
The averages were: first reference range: 118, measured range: 135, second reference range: 148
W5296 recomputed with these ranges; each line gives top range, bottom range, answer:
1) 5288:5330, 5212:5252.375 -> 1.07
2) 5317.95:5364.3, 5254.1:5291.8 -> 1.07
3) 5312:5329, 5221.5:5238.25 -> 1.06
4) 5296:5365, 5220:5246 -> 1.04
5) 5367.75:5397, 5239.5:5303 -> 1.08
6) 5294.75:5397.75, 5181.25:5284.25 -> 1.12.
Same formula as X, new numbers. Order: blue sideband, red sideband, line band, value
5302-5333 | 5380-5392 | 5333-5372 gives 0.8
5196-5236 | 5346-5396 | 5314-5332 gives 0.6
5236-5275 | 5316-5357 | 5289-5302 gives -0.7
